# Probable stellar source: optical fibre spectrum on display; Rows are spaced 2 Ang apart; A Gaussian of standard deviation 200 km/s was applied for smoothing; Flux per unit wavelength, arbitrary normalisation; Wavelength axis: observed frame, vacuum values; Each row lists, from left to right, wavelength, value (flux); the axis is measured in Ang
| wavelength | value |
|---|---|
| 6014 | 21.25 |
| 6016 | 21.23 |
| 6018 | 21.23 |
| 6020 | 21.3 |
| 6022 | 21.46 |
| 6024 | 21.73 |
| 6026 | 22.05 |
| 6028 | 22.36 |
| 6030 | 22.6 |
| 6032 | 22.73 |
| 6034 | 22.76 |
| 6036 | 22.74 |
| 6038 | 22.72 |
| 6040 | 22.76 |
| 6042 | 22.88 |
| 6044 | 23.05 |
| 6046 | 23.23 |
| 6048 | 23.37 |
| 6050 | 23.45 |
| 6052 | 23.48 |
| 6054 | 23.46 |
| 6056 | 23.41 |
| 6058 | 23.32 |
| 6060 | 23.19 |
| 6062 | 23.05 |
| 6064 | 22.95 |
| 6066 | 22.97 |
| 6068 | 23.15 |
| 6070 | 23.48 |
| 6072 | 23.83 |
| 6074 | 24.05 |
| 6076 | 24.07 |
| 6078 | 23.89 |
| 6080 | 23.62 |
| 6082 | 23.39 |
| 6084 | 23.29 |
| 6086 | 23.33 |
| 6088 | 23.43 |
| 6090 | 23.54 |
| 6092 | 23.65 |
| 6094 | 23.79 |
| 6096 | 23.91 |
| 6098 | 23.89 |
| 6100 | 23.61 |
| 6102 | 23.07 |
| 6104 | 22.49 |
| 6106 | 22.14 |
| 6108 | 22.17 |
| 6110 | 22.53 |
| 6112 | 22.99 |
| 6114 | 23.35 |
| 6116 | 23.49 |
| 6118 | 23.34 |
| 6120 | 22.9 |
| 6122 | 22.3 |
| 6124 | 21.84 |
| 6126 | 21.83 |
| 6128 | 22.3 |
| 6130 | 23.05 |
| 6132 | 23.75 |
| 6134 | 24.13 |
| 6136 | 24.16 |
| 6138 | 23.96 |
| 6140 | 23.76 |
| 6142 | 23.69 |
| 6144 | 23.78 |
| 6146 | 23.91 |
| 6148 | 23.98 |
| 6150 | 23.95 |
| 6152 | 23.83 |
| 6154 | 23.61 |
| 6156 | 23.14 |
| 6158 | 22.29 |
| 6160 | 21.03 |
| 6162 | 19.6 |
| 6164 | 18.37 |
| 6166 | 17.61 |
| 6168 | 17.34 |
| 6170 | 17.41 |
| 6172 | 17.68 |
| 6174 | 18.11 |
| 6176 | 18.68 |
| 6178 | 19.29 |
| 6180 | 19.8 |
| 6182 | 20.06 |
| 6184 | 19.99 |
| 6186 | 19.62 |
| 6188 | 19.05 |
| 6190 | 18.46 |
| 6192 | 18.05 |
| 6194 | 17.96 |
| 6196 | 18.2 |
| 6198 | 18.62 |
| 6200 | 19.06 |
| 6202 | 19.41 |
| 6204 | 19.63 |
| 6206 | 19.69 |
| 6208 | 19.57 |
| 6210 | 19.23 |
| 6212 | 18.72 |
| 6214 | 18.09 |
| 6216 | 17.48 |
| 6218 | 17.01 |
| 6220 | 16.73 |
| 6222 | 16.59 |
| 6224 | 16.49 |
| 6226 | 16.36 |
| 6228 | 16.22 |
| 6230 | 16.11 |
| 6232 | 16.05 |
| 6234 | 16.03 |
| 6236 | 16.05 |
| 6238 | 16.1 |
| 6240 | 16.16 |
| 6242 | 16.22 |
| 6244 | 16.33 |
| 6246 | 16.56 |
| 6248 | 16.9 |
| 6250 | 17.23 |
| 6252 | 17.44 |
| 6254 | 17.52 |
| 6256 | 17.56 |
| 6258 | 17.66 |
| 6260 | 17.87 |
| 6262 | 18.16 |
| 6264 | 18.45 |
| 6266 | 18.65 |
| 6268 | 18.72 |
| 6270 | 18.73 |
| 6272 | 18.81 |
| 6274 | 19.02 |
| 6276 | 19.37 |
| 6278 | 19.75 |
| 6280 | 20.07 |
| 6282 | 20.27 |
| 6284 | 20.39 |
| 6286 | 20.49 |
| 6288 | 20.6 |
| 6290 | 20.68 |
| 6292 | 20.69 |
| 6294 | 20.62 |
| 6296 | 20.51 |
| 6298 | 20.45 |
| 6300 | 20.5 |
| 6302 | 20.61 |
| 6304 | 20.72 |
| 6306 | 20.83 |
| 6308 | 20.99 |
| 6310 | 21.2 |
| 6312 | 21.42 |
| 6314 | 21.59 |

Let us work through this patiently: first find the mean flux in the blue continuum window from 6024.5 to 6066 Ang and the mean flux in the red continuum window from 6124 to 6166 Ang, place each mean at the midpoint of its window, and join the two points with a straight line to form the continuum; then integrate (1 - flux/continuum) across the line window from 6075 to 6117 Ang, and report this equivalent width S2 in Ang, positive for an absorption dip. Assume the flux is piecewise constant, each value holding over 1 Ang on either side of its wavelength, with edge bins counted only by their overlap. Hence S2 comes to -0.84 Ang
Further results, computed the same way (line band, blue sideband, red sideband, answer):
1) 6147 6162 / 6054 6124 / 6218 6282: -1.4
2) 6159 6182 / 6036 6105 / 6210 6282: 1.5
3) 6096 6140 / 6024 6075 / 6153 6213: -4.0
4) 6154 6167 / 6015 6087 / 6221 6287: -0.3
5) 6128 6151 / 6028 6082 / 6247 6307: -2.1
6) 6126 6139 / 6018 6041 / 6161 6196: -2.4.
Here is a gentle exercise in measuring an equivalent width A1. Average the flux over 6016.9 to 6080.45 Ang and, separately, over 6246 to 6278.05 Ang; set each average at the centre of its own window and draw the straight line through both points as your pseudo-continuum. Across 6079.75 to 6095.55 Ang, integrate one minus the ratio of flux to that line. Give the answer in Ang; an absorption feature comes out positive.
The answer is -1.0 Ang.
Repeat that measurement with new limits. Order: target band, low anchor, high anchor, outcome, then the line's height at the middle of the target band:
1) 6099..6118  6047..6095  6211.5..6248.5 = -0.9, 21.8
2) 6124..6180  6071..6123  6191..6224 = -2.0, 20.8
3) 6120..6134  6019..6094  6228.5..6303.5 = -0.7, 21.5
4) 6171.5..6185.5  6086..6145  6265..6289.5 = 1.7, 21.8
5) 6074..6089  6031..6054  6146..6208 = -1.0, 22.1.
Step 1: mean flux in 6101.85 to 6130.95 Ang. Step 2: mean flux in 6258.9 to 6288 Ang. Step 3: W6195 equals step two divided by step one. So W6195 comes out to 0.85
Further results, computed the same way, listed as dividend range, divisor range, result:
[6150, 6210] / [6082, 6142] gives 0.84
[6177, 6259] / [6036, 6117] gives 0.76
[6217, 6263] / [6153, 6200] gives 0.87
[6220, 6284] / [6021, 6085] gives 0.76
